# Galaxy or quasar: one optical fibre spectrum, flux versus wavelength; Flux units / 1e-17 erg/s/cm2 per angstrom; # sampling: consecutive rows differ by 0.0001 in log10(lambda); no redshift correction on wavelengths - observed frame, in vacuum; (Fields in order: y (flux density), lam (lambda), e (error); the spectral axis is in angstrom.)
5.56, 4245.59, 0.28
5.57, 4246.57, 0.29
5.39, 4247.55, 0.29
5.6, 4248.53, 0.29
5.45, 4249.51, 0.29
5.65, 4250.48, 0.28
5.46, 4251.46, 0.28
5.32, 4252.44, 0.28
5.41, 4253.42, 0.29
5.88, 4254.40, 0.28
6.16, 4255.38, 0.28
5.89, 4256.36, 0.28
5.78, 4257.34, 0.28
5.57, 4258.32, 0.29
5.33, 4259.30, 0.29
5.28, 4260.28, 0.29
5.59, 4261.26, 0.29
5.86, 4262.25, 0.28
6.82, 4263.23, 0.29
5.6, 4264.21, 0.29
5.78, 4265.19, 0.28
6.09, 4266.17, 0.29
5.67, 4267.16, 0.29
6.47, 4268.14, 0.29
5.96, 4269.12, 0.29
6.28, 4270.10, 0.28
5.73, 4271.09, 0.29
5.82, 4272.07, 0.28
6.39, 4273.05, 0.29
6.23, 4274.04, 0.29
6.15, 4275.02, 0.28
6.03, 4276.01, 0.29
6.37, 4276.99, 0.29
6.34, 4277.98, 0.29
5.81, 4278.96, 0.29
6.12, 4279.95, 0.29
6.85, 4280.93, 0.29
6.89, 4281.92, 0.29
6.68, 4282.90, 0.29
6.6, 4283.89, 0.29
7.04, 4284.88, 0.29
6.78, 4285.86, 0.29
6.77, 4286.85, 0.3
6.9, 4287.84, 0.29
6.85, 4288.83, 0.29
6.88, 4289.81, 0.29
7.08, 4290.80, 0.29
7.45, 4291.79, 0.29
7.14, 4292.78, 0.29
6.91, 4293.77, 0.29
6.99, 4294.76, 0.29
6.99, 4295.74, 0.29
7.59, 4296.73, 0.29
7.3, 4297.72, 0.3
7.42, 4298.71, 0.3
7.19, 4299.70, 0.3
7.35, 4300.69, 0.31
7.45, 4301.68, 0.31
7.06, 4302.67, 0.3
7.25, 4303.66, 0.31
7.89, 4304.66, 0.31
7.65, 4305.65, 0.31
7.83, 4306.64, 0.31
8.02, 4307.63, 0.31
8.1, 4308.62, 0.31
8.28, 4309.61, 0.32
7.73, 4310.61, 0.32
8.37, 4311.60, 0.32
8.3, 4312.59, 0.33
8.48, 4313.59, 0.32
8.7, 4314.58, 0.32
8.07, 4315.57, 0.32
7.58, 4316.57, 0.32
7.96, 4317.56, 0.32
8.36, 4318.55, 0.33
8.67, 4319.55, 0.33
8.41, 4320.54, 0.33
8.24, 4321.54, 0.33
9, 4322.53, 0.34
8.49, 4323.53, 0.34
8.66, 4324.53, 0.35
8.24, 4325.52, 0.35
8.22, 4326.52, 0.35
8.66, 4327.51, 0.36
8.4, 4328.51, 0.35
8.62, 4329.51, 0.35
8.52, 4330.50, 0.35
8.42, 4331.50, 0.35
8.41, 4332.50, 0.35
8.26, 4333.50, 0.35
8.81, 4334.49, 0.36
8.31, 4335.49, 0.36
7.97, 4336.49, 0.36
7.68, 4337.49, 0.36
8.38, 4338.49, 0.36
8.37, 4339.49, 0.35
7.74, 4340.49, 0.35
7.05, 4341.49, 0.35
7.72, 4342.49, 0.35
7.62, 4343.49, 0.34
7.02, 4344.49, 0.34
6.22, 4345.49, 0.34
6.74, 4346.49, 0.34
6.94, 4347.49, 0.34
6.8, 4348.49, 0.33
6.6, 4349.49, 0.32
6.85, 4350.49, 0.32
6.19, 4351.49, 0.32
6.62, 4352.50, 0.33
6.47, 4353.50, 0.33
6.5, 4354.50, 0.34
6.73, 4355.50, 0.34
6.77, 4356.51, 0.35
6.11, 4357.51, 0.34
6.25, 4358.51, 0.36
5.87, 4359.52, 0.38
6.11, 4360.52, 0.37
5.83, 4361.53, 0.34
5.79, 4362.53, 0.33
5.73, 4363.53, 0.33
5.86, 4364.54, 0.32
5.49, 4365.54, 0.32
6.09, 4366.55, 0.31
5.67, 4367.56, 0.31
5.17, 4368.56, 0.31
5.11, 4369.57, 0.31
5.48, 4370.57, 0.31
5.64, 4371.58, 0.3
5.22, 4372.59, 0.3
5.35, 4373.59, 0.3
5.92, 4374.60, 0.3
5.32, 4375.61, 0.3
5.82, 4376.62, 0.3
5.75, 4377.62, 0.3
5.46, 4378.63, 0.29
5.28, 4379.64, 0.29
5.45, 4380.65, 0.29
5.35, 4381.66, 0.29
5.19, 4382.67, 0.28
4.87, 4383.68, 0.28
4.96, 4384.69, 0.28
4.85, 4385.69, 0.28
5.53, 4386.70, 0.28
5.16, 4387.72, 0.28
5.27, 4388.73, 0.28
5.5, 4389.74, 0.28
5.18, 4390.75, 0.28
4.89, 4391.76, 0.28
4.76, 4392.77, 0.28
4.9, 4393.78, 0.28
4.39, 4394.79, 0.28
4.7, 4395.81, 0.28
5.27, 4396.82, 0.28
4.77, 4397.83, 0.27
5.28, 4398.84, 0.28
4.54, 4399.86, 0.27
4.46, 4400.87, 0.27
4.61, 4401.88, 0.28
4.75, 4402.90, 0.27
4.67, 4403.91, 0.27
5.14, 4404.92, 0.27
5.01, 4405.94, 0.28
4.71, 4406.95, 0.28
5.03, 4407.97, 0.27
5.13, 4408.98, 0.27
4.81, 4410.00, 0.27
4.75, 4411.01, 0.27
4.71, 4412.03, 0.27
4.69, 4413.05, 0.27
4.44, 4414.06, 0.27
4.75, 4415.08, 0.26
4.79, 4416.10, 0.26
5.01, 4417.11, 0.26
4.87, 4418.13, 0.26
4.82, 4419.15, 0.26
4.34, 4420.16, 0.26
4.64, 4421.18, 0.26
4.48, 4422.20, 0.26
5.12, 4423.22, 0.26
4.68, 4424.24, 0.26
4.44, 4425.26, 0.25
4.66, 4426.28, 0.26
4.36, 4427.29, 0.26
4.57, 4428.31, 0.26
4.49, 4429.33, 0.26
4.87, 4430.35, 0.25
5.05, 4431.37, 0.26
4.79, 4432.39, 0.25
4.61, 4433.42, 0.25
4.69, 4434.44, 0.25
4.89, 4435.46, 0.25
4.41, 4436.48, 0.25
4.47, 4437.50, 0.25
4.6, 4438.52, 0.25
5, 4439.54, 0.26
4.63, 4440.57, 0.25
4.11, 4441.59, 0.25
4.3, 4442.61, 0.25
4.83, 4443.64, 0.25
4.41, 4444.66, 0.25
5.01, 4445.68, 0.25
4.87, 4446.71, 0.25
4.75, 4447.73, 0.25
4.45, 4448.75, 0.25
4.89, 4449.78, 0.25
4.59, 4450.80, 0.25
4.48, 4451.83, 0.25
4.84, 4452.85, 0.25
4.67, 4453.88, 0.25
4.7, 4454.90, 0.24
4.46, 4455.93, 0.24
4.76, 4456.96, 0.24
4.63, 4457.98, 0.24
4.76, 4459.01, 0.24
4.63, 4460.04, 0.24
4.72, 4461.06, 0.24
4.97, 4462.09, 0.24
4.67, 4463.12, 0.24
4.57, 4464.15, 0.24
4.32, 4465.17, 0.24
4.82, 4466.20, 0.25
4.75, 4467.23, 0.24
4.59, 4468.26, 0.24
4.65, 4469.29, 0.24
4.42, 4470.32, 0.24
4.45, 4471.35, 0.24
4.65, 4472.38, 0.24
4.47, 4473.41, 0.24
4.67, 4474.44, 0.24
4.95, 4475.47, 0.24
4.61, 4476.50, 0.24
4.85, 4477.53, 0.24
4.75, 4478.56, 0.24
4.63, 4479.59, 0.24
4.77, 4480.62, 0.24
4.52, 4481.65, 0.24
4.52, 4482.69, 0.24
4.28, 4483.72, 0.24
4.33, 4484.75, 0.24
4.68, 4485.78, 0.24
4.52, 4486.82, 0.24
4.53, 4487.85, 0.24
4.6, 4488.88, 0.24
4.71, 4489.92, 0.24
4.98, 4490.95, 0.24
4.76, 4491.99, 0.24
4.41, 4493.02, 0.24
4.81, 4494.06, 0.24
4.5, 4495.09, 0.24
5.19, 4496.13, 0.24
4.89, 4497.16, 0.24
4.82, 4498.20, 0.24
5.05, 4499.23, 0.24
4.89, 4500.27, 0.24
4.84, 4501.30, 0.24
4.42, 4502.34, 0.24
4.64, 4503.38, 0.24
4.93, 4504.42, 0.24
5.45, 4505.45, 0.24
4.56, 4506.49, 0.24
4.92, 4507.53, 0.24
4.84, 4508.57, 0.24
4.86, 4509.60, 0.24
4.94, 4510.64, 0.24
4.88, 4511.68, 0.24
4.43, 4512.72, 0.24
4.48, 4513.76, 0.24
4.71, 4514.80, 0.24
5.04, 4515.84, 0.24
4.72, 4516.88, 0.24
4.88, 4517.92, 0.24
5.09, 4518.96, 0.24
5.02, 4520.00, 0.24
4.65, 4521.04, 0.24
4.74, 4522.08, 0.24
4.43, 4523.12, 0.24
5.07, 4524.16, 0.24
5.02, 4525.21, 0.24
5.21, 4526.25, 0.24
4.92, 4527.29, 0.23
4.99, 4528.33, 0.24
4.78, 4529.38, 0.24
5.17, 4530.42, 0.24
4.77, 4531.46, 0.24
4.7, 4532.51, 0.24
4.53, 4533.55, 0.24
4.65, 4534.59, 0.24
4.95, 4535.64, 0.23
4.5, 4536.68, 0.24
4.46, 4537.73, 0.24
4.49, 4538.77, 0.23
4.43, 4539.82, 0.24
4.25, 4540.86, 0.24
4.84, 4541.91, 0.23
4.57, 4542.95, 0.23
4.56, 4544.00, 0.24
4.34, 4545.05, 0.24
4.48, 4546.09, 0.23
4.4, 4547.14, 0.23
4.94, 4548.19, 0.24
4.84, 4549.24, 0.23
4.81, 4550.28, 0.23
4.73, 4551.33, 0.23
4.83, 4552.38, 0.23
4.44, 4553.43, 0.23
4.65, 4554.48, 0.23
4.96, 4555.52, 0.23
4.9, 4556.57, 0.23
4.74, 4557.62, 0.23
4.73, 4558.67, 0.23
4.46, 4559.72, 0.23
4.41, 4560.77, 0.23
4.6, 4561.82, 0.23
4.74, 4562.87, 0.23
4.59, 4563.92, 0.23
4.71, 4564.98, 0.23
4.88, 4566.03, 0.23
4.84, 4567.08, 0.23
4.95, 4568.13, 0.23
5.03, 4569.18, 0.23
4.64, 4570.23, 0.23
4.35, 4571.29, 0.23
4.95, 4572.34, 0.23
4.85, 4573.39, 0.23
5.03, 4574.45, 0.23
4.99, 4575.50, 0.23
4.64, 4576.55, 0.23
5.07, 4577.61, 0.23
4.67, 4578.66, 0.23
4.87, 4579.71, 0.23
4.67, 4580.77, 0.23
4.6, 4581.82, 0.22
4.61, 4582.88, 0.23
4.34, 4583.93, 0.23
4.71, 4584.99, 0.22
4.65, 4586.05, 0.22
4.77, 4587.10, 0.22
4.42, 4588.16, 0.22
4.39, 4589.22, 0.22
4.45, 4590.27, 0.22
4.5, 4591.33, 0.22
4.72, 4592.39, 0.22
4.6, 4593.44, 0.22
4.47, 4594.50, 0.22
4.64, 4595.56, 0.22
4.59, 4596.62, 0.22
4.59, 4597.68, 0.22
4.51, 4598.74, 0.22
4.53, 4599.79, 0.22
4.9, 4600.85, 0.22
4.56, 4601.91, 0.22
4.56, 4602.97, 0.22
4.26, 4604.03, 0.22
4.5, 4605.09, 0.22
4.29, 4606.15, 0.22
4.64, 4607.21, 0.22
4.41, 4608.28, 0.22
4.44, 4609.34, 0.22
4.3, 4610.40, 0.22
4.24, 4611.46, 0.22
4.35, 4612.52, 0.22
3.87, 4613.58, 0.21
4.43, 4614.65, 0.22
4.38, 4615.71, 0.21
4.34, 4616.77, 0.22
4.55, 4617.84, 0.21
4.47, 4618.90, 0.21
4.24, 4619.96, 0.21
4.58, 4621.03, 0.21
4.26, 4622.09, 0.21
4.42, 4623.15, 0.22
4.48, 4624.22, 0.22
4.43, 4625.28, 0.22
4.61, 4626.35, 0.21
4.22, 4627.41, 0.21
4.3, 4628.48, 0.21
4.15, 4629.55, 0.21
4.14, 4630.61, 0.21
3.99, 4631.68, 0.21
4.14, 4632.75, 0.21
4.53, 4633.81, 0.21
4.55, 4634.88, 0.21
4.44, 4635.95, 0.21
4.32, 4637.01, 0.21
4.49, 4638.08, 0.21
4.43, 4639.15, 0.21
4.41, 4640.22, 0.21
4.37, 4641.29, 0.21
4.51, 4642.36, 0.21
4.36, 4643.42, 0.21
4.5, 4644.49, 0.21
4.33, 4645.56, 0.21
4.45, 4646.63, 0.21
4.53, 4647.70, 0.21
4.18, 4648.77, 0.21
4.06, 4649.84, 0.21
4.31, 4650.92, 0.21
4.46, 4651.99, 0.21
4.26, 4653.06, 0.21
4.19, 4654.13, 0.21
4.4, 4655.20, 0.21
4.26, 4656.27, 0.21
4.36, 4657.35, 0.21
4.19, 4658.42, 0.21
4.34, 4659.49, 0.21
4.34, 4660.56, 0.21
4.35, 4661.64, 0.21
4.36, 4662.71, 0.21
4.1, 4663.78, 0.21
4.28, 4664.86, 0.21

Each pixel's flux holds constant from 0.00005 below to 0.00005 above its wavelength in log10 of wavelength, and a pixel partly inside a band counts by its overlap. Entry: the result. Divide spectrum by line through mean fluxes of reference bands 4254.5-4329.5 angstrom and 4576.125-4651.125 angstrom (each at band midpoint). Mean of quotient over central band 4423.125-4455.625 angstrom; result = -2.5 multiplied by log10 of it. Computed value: 0.253 mag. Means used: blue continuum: 7.09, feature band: 4.66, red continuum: 4.45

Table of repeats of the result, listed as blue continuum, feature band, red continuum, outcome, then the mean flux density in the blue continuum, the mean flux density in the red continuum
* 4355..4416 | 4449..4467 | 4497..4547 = 0.073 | 5.27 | 4.76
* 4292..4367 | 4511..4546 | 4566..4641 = 0.128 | 7.47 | 4.52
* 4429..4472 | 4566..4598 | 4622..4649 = -0.056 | 4.66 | 4.37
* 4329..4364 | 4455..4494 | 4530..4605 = 0.226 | 7.14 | 4.66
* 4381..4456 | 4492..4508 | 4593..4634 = -0.045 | 4.78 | 4.41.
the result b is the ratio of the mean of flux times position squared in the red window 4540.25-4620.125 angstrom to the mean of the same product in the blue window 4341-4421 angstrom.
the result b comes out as 0.92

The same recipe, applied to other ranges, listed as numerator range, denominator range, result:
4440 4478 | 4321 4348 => 0.61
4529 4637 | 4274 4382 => 0.73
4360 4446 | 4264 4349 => 0.71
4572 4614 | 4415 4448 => 1.05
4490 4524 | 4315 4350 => 0.65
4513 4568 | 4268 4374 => 0.73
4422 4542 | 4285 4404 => 0.75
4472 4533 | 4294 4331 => 0.65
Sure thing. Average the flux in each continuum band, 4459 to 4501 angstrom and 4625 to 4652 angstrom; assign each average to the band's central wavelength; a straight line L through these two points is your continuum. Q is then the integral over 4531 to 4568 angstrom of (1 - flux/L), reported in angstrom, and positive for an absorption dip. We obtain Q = -0.98 angstrom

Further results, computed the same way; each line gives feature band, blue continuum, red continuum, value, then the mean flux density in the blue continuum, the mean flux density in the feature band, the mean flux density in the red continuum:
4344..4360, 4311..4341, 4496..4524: 2.7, 8.34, 6.54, 4.83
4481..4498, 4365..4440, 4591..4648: 0.4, 4.97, 4.64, 4.42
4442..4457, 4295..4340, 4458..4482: 1.3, 8.08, 4.66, 4.66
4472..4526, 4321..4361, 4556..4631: 8.6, 7.51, 4.75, 4.56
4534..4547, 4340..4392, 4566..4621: 1.0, 5.95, 4.54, 4.58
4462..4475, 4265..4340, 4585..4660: 2.8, 7.44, 4.6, 4.41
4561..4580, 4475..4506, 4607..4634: -1.3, 4.73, 4.79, 4.34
